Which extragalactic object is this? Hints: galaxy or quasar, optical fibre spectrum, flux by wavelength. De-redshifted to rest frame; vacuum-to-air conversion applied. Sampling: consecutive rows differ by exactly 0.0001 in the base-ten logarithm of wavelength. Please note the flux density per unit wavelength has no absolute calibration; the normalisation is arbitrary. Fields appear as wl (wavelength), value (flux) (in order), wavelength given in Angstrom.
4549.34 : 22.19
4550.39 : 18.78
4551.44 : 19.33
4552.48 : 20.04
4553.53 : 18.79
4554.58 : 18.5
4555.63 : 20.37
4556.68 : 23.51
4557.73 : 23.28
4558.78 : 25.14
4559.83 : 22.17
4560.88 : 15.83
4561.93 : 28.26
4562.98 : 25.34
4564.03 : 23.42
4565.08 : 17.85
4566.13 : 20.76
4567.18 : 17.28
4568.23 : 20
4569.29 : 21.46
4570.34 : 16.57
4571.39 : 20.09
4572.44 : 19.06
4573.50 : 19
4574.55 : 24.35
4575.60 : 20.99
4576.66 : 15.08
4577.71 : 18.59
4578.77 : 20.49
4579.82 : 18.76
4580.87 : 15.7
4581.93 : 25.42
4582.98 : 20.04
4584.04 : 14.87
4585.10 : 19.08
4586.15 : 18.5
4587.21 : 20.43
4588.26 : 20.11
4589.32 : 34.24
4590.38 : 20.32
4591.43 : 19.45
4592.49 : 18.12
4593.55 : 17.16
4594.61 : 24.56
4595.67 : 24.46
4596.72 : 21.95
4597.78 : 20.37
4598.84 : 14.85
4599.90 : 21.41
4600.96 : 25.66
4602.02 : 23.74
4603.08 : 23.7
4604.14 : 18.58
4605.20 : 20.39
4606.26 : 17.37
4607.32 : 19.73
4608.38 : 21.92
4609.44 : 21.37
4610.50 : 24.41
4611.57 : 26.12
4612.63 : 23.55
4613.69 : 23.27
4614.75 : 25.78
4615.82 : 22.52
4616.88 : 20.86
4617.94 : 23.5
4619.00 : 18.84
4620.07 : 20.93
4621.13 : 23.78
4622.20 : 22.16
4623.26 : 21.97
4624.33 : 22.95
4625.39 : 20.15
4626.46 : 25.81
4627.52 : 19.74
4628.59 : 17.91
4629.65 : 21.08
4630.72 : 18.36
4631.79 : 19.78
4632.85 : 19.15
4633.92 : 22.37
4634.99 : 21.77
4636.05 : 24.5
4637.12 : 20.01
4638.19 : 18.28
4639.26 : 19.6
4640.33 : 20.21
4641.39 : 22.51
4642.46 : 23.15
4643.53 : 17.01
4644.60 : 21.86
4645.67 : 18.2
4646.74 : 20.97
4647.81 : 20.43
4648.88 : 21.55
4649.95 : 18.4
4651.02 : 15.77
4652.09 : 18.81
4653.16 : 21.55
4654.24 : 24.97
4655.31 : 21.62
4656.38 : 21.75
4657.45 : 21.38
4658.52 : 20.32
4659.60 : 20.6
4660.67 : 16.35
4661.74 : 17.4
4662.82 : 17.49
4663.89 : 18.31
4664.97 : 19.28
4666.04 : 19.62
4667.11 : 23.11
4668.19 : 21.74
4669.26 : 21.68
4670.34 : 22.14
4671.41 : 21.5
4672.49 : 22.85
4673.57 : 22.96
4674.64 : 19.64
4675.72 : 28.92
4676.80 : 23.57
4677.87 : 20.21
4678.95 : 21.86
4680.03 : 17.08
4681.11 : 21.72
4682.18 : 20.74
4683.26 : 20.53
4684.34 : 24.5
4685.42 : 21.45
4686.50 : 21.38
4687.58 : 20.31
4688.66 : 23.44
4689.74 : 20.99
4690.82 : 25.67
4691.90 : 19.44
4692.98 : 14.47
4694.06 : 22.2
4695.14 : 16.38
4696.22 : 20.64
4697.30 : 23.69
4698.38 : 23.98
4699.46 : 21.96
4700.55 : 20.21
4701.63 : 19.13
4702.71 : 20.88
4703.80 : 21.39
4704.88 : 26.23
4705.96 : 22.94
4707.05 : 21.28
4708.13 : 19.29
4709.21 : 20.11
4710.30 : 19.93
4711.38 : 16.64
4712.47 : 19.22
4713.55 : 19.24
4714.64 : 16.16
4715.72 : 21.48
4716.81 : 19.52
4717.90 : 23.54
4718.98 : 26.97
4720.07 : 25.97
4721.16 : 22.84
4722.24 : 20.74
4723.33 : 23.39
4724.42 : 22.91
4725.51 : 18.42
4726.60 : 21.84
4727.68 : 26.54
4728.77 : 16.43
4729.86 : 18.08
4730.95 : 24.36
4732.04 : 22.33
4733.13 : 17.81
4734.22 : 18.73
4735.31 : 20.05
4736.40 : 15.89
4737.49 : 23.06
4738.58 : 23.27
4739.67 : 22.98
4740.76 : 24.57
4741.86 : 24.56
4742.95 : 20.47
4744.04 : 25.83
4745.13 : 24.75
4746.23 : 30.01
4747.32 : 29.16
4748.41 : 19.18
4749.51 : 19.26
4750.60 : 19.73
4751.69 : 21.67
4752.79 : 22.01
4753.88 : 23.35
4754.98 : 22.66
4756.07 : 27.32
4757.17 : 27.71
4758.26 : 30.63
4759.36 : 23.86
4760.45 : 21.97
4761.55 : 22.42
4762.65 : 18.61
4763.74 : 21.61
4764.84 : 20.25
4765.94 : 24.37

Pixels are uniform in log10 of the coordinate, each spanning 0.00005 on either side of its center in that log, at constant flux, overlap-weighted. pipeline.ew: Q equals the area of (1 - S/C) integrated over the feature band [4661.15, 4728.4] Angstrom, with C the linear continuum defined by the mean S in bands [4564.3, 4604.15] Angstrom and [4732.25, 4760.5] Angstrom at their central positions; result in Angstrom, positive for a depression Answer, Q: 3.0 Angstrom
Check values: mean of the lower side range 20.4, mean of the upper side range 23.1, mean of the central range 21.3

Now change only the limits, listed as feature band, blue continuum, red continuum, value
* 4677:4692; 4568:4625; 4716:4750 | 0.3 Angstrom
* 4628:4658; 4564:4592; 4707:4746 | 0.3 Angstrom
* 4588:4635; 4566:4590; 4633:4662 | -3.4 Angstrom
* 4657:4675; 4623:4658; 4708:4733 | 0.4 Angstrom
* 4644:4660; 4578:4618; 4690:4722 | 0.5 Angstrom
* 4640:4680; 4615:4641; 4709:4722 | 0.6 Angstrom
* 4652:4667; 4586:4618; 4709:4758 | 1.3 Angstrom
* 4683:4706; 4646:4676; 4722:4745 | -0.4 Angstrom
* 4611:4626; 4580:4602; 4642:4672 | -1.5 Angstrom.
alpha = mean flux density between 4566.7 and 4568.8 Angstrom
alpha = 18.7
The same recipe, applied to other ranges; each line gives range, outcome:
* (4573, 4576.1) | 21.5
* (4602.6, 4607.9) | 19.9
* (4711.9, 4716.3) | 19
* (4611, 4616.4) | 24.2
